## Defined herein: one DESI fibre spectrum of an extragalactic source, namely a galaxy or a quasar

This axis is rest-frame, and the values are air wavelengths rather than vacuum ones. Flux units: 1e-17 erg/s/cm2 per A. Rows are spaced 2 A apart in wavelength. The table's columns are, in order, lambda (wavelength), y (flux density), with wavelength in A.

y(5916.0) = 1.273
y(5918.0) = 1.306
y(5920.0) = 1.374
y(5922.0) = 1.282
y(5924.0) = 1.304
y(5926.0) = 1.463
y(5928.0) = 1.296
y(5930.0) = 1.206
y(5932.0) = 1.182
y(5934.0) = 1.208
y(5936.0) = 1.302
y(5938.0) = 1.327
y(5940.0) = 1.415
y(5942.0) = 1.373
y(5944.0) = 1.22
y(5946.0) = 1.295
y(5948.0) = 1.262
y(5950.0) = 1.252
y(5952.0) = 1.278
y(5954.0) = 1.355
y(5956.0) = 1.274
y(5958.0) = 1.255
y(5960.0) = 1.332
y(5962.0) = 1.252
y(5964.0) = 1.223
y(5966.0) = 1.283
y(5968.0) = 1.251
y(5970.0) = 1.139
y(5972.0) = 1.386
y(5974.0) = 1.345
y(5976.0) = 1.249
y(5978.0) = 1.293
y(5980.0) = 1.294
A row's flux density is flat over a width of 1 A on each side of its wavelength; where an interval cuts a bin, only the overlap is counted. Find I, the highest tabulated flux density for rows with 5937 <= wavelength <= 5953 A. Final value 1.415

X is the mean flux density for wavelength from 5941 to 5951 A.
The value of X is 1.28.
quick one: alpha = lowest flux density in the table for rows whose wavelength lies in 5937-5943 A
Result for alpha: 1.327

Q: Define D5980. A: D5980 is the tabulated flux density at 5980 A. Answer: 1.294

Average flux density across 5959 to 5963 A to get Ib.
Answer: 1.29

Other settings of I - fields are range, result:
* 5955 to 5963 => 1.332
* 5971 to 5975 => 1.386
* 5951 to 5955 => 1.355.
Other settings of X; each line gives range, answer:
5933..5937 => 1.25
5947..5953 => 1.26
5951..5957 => 1.3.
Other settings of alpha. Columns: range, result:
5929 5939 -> 1.182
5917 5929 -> 1.282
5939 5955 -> 1.22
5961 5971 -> 1.139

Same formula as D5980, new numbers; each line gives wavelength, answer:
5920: 1.374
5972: 1.386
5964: 1.223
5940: 1.415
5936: 1.302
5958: 1.255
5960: 1.332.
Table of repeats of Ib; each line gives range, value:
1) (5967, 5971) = 1.19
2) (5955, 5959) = 1.26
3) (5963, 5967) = 1.25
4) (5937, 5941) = 1.37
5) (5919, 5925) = 1.32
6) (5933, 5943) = 1.32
